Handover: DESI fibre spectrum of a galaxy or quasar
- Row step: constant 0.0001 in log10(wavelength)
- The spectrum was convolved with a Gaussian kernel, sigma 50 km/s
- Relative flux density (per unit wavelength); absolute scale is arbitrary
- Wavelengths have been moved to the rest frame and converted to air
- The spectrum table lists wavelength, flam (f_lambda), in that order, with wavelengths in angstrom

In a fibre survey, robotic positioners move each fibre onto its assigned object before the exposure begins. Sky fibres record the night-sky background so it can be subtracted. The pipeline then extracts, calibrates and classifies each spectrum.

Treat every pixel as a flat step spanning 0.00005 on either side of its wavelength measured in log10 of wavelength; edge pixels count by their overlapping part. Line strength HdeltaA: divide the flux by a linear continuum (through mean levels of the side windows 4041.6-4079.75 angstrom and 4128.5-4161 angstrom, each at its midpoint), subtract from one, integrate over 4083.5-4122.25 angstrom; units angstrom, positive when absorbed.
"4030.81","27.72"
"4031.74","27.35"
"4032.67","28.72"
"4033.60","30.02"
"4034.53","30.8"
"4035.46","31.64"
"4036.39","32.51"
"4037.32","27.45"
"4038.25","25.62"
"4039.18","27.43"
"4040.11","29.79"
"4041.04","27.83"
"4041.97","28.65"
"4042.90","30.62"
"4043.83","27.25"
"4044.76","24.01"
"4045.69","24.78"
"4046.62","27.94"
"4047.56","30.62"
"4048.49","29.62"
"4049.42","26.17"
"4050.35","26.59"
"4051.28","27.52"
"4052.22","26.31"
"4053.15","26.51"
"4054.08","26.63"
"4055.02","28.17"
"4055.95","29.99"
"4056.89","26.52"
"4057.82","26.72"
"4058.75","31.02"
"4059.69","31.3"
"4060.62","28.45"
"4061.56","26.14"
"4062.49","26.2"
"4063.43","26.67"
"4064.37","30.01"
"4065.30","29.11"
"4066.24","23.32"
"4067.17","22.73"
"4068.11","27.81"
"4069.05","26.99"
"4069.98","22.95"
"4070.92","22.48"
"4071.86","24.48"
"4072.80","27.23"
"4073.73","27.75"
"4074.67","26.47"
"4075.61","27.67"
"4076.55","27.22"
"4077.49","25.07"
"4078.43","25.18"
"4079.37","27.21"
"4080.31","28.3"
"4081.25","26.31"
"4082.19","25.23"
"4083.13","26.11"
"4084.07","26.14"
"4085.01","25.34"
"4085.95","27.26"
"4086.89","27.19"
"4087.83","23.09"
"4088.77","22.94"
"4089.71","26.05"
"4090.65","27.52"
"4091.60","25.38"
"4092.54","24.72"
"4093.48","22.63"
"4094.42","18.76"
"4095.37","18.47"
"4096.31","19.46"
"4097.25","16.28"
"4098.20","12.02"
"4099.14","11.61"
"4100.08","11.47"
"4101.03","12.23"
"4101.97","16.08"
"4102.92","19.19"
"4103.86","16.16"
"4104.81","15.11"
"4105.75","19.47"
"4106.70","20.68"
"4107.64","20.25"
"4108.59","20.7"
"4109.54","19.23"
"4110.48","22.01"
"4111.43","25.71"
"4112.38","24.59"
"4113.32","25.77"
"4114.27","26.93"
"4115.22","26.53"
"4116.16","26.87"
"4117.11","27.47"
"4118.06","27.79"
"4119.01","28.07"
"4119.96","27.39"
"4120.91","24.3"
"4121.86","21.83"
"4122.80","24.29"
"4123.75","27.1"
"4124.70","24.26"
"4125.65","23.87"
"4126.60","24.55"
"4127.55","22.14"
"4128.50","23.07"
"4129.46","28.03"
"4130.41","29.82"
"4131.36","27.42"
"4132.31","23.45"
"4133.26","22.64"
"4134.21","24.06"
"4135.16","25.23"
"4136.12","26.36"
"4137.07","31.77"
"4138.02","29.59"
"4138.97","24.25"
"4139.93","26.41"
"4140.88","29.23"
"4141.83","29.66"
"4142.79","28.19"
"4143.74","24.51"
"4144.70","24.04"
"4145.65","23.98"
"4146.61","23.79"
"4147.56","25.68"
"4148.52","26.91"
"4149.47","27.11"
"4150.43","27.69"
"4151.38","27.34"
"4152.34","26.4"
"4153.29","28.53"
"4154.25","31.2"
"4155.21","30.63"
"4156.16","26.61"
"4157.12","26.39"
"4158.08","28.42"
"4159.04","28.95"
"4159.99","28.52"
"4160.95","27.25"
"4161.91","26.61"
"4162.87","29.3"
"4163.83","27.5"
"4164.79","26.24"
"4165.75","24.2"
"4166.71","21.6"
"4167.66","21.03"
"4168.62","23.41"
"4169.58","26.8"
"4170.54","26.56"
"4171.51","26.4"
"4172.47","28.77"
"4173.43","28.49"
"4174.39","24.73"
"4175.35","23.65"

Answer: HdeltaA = 7.2 angstrom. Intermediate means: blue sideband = 27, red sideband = 27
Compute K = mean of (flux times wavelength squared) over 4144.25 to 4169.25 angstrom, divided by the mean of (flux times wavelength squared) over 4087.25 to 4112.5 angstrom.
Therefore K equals 1.39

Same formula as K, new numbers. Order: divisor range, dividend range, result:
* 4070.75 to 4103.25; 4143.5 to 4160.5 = 1.22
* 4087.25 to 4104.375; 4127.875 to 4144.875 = 1.41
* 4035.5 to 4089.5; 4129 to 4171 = 1.03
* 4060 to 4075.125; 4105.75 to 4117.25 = 0.92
